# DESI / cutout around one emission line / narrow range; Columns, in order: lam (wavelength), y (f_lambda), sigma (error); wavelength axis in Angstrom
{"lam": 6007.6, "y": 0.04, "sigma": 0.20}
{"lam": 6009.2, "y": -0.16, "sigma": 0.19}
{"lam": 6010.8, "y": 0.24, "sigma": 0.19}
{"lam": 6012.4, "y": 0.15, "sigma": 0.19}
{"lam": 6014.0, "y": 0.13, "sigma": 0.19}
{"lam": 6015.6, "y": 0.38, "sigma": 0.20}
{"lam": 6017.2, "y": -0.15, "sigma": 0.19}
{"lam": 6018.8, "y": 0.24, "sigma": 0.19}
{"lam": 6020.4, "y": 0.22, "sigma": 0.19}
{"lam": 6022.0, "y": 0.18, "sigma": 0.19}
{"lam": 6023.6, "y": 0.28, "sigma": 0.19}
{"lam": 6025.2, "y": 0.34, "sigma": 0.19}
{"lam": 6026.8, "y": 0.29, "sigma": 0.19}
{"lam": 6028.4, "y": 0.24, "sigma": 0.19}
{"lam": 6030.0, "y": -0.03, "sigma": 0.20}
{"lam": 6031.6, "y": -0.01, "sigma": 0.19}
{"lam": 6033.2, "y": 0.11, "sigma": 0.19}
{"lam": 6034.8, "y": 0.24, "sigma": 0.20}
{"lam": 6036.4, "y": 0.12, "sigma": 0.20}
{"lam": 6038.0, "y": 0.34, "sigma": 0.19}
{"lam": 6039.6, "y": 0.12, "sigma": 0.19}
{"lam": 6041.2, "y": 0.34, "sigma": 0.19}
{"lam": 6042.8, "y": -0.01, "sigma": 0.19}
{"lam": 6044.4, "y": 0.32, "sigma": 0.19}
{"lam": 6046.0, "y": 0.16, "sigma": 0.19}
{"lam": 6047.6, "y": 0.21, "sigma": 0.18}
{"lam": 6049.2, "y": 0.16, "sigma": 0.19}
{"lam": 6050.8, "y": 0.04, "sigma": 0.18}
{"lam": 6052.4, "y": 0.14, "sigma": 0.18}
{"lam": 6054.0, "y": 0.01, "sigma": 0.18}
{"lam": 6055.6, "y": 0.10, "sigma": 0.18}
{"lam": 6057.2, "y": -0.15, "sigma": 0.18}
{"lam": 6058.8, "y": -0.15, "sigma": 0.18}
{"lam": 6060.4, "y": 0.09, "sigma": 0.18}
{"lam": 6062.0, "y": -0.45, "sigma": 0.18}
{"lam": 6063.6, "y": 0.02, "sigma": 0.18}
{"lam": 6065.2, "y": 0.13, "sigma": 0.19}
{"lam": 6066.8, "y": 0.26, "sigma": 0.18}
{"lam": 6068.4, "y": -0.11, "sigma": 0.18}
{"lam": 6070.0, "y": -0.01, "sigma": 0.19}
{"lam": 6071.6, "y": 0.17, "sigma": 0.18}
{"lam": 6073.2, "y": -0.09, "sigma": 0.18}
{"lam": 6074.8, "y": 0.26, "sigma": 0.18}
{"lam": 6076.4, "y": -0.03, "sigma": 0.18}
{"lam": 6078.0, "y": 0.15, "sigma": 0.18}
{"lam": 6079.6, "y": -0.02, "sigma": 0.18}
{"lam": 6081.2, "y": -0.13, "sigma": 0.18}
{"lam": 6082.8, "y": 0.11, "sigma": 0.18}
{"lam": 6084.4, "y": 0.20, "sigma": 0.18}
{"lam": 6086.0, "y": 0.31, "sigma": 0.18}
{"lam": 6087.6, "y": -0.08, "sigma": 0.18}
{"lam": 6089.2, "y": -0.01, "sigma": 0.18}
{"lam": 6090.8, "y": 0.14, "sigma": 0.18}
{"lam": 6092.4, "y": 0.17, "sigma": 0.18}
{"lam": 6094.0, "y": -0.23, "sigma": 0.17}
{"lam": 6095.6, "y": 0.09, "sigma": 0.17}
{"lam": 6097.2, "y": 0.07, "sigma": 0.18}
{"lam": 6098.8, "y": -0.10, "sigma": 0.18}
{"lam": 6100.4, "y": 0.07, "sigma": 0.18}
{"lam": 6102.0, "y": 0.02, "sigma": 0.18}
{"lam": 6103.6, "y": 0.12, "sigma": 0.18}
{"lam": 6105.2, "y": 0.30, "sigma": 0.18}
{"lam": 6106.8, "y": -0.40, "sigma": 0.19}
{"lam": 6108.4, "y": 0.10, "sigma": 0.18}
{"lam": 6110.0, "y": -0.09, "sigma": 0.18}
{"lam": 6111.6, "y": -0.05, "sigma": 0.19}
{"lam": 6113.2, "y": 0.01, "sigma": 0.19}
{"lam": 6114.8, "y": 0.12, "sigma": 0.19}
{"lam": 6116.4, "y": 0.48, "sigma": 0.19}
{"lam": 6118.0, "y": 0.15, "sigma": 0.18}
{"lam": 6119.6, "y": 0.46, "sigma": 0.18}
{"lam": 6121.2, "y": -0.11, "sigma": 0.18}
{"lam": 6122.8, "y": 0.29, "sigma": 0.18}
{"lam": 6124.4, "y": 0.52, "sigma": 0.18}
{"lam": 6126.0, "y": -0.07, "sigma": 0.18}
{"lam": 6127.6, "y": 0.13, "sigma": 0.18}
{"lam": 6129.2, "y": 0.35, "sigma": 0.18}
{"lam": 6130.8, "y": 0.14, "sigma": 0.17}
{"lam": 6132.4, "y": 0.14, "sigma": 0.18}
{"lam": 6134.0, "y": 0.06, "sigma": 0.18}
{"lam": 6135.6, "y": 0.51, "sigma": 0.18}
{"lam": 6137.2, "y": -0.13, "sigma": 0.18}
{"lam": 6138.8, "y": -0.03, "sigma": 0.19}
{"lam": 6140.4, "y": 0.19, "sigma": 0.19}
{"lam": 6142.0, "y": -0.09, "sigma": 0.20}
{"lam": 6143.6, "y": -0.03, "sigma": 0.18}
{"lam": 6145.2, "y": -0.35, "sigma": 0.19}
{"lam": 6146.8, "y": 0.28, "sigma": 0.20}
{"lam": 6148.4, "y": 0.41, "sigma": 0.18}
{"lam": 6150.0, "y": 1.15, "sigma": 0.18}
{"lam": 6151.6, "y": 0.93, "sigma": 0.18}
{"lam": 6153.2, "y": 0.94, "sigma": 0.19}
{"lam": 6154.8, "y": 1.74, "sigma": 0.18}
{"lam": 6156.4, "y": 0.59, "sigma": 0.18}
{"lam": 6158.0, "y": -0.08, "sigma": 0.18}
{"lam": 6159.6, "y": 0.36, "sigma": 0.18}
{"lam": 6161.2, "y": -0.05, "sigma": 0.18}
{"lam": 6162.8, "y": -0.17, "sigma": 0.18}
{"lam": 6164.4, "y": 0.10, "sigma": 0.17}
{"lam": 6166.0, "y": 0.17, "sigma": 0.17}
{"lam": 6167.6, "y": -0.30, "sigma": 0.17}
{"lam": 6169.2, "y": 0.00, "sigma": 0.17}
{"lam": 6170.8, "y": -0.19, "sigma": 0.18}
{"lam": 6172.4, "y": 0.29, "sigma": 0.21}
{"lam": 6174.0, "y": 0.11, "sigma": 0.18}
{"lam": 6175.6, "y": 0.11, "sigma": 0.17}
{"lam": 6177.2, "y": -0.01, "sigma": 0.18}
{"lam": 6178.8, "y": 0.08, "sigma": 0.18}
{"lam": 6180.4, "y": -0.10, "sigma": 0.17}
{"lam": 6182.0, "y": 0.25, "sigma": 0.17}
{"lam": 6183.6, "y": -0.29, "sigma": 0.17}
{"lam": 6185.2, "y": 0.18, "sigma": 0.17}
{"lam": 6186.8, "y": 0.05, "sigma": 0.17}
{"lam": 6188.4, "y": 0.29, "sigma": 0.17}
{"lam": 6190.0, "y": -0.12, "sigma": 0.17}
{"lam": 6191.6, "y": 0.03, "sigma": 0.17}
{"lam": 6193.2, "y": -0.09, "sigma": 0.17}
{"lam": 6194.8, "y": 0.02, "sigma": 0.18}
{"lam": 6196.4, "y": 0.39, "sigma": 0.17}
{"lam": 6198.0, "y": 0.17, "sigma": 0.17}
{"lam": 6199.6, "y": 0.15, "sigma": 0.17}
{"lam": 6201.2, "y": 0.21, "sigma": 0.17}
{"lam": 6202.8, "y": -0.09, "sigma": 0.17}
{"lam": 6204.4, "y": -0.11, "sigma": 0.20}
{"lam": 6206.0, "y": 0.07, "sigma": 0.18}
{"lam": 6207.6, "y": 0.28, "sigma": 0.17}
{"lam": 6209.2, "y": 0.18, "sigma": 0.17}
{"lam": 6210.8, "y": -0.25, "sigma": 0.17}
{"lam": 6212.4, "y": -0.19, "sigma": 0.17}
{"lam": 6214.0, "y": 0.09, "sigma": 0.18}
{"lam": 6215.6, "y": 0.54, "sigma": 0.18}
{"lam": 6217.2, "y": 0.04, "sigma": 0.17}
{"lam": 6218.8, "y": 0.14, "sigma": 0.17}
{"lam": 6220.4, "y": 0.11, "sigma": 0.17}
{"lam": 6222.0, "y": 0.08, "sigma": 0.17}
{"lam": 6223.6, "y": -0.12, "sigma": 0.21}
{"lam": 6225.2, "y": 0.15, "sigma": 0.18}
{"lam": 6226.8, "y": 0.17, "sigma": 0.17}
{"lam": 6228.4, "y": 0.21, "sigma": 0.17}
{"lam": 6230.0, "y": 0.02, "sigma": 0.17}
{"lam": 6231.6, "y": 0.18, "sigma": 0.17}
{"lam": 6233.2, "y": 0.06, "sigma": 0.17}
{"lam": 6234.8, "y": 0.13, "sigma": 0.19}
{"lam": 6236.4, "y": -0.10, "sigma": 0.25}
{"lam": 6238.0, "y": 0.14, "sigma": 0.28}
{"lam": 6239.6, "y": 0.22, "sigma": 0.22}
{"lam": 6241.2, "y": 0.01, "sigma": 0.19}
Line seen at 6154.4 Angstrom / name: [O II] 3727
